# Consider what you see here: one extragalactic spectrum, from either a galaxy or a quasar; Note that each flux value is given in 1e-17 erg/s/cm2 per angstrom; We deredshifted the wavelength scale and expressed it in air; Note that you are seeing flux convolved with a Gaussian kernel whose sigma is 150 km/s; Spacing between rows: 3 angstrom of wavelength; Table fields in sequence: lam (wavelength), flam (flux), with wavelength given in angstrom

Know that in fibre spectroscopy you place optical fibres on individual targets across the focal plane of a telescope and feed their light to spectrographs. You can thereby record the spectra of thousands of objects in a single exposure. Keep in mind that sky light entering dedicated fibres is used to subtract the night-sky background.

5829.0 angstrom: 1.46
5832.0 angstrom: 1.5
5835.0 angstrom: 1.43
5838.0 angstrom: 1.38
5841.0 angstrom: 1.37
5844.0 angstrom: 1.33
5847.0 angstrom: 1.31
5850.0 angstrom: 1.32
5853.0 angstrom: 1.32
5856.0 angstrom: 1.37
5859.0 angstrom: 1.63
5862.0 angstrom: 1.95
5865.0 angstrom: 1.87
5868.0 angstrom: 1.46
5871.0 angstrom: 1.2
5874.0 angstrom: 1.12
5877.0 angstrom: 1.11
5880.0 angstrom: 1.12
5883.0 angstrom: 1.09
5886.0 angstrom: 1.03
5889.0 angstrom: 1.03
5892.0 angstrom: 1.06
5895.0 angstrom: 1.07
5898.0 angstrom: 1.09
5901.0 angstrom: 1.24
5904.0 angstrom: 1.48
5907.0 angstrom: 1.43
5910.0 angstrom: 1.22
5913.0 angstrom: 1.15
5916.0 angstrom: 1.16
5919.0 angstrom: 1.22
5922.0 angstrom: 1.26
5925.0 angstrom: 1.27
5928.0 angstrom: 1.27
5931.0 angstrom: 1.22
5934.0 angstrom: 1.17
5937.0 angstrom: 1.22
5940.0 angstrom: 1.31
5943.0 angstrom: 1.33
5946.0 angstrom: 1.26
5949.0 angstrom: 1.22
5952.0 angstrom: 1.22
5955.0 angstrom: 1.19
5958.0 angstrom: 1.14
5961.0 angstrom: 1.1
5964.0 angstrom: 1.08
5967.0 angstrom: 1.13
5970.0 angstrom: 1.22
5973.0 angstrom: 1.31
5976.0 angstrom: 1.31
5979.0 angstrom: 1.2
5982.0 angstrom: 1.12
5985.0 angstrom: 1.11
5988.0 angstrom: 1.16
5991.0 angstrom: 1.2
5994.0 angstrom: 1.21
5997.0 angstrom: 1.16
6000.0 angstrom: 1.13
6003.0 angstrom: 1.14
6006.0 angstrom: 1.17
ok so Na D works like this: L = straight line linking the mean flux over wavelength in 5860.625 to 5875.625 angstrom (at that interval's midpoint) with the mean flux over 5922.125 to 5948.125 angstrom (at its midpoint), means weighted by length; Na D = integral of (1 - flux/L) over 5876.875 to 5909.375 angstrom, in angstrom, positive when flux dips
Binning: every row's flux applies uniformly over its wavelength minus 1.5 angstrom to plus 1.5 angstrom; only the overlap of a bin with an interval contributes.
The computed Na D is 5.7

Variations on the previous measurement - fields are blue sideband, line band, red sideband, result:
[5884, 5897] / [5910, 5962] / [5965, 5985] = -4.0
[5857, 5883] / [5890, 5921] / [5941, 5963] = 2.6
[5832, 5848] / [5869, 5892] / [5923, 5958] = 3.8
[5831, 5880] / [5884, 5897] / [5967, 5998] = 2.9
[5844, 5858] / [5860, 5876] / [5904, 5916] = -2.3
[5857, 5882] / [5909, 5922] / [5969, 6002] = 1.3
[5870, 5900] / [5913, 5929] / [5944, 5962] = -1.1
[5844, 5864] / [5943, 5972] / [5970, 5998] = 1.7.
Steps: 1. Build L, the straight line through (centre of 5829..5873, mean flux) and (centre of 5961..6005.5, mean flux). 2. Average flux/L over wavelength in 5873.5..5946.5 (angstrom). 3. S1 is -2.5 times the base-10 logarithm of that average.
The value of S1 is 0.11 mag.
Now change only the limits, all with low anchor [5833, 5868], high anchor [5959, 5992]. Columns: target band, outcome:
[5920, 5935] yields 0.045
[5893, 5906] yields 0.115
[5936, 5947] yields -0.022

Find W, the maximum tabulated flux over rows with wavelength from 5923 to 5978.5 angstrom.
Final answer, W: 1.33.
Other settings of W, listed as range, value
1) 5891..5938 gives 1.48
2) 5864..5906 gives 1.87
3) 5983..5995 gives 1.21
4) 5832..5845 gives 1.5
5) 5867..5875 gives 1.46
